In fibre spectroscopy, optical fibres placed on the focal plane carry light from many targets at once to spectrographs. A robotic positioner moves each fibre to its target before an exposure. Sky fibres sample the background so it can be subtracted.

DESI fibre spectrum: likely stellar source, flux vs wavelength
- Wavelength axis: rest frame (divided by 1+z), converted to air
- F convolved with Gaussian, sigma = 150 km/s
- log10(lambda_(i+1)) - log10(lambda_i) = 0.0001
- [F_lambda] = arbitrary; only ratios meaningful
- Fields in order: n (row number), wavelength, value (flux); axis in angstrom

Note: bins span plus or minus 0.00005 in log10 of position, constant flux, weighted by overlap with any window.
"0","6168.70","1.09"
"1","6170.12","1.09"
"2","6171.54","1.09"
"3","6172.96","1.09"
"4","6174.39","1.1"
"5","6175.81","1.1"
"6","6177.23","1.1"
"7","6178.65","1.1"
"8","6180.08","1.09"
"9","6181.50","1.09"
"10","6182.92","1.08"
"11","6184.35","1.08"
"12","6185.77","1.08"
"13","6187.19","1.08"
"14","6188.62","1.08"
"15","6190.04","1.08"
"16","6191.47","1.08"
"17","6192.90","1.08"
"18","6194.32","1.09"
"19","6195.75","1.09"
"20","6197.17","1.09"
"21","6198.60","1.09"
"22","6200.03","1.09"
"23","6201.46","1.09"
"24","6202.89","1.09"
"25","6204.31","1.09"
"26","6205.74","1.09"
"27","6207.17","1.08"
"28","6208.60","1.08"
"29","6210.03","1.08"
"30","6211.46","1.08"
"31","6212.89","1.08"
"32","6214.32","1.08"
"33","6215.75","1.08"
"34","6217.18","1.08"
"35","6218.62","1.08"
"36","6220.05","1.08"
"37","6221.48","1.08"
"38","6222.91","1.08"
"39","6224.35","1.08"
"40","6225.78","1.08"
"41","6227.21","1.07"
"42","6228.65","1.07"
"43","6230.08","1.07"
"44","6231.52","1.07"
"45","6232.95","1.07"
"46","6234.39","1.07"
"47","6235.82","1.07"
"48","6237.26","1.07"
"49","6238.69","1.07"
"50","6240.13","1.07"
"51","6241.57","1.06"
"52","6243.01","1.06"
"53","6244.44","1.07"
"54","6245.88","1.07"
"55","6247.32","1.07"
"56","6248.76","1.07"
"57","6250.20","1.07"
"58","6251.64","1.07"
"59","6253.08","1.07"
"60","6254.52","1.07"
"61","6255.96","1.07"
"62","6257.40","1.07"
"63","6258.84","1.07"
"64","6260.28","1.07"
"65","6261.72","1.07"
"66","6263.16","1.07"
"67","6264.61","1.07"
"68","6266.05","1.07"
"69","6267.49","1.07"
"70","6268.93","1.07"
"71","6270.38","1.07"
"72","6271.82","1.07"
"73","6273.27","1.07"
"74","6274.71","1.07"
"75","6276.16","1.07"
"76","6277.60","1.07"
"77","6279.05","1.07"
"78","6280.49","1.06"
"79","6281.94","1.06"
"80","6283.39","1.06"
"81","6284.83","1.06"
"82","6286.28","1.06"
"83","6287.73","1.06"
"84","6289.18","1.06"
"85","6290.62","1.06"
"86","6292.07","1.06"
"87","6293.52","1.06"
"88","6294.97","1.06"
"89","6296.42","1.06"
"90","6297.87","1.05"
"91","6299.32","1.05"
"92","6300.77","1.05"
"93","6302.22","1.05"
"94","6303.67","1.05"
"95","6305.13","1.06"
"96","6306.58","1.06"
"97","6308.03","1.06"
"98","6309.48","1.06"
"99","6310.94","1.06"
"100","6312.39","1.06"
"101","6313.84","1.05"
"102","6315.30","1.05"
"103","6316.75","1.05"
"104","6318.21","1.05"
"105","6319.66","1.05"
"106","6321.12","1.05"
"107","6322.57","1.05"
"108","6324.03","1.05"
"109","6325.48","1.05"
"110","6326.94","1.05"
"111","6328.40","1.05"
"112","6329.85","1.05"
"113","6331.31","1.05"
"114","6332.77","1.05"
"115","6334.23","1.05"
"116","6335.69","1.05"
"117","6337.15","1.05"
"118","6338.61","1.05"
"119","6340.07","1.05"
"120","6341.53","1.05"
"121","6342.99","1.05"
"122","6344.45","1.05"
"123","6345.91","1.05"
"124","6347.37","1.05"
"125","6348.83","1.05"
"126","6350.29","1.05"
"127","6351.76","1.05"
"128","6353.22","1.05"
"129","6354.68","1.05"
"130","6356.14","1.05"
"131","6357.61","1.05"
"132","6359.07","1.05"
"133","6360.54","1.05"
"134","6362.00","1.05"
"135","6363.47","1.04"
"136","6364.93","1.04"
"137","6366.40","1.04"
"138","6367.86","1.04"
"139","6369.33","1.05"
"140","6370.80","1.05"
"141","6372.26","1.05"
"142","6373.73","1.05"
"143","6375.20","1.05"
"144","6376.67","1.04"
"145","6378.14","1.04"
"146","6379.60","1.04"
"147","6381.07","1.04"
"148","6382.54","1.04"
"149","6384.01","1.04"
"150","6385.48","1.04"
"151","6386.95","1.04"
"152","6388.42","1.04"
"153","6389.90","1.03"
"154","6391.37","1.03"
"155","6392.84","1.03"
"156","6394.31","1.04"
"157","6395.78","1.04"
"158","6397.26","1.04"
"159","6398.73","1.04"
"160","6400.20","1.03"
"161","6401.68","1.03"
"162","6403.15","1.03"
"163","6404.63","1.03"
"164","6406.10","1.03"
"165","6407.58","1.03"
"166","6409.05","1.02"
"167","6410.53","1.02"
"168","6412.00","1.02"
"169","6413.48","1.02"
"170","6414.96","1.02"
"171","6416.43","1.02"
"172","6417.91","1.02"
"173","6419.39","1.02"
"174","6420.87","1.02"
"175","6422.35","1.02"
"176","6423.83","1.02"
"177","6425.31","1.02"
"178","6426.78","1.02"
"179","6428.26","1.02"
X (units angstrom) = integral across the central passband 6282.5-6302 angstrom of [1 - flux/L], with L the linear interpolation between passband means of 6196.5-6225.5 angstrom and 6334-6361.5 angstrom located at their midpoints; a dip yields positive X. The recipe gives 0.1 angstrom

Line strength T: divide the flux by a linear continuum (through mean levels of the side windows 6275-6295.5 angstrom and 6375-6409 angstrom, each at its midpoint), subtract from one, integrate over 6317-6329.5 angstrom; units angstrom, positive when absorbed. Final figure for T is 0.04 angstrom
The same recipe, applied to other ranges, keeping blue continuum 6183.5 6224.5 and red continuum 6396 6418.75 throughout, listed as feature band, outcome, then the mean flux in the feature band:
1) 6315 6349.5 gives -0.1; 1.05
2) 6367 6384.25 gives -0.1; 1.04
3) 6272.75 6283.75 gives 0.0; 1.07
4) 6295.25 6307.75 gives 0.0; 1.05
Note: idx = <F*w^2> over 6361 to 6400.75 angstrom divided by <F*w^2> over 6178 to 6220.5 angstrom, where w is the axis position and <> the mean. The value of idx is 1.02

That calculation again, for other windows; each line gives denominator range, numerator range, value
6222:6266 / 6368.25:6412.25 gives 1.01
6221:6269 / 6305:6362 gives 1.01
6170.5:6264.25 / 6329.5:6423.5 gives 1.01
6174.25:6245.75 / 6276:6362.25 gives 1.01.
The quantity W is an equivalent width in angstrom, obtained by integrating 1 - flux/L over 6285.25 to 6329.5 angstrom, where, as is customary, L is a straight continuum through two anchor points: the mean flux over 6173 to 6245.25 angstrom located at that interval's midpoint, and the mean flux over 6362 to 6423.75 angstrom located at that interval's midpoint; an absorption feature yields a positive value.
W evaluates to 0.0 angstrom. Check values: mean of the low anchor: 1.08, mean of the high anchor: 1.03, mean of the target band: 1.05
